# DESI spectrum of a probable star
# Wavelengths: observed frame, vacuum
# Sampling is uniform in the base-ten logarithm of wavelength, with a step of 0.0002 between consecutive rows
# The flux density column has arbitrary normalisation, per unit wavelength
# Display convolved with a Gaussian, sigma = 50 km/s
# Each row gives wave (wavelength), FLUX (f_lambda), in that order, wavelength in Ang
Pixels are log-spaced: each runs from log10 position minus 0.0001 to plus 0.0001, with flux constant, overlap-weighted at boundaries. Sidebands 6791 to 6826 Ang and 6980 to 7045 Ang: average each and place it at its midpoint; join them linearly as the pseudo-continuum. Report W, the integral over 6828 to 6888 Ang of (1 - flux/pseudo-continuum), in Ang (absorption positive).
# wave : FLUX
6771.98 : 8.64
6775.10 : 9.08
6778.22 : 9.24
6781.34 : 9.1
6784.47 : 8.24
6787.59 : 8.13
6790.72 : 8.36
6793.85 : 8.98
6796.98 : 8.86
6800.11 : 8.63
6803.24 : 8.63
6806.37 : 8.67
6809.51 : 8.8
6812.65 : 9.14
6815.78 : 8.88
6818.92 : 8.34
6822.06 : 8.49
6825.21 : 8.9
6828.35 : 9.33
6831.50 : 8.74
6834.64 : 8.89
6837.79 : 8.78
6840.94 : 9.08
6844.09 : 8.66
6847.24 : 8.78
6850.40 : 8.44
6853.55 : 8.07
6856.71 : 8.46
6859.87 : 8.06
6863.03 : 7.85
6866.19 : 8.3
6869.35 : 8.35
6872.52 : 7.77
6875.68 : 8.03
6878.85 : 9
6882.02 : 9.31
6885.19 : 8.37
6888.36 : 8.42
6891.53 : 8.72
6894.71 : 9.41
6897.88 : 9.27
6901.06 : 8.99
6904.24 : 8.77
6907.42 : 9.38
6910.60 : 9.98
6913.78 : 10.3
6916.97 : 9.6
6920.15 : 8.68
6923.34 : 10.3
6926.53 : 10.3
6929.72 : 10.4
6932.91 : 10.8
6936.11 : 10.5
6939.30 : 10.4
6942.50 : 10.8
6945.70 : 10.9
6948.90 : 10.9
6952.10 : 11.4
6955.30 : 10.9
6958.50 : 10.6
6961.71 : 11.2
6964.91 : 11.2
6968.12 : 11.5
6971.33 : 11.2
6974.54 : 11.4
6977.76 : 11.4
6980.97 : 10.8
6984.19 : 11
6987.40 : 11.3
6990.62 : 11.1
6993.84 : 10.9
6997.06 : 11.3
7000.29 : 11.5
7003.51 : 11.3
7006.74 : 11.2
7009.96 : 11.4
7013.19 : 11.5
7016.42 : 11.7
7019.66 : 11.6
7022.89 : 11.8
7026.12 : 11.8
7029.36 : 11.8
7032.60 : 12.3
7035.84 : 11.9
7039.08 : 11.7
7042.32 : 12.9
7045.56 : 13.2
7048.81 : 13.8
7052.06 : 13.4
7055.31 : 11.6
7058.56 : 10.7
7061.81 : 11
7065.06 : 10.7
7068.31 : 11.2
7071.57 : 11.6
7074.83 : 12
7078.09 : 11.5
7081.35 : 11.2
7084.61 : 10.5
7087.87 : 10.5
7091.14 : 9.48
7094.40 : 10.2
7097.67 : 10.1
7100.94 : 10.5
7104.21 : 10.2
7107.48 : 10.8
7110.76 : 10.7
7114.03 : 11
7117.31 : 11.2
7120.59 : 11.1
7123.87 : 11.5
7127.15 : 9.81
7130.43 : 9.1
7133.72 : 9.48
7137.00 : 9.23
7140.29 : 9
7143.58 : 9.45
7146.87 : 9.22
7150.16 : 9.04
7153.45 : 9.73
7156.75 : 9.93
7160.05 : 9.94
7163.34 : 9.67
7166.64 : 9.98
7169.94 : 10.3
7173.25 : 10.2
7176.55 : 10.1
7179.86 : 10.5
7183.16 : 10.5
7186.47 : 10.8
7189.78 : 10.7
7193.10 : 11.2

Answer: 5.7 Ang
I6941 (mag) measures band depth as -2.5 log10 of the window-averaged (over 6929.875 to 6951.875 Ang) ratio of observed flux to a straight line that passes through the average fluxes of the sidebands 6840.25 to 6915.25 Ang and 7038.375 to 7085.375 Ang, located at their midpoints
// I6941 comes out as -0.100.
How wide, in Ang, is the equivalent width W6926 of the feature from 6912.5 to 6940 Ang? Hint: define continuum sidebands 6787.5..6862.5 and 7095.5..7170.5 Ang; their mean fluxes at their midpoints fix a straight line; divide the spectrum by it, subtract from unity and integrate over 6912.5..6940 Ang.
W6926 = -3.1 Ang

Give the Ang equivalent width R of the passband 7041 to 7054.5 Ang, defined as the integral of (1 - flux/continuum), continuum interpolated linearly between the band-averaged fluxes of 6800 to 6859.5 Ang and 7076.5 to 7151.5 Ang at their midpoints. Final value -4.61 Ang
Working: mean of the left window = 8.71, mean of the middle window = 13.2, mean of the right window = 10.2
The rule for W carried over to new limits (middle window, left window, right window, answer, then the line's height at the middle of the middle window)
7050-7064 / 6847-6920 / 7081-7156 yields -2.8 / 9.76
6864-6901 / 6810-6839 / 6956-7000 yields 4.1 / 9.71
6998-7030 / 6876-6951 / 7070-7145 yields -4.6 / 10.1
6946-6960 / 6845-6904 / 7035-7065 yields -1.1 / 10.2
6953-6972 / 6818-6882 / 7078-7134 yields -3.5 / 9.39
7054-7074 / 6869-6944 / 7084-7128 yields -1.6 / 10.3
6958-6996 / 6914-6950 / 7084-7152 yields -3.3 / 10.3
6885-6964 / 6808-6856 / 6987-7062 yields 1.7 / 10.2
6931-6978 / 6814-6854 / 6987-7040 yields -1.6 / 10.6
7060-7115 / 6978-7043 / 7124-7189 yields -0.7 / 10.6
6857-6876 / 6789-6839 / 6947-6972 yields 3.0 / 9.62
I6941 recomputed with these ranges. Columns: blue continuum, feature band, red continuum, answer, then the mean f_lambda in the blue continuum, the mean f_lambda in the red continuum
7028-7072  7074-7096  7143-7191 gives 0.07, 12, 10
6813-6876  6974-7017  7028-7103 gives -0.07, 8.53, 11.5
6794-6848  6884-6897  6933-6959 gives 0.13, 8.81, 10.8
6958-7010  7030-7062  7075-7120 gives -0.13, 11.2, 10.7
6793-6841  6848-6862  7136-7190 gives 0.08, 8.81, 9.89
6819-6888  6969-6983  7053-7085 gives -0.11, 8.55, 11.3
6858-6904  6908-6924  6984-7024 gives -0.04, 8.57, 11.4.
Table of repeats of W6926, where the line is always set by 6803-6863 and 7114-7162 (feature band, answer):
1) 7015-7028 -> -3.2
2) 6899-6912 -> -0.5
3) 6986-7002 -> -3.3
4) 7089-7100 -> -0.3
